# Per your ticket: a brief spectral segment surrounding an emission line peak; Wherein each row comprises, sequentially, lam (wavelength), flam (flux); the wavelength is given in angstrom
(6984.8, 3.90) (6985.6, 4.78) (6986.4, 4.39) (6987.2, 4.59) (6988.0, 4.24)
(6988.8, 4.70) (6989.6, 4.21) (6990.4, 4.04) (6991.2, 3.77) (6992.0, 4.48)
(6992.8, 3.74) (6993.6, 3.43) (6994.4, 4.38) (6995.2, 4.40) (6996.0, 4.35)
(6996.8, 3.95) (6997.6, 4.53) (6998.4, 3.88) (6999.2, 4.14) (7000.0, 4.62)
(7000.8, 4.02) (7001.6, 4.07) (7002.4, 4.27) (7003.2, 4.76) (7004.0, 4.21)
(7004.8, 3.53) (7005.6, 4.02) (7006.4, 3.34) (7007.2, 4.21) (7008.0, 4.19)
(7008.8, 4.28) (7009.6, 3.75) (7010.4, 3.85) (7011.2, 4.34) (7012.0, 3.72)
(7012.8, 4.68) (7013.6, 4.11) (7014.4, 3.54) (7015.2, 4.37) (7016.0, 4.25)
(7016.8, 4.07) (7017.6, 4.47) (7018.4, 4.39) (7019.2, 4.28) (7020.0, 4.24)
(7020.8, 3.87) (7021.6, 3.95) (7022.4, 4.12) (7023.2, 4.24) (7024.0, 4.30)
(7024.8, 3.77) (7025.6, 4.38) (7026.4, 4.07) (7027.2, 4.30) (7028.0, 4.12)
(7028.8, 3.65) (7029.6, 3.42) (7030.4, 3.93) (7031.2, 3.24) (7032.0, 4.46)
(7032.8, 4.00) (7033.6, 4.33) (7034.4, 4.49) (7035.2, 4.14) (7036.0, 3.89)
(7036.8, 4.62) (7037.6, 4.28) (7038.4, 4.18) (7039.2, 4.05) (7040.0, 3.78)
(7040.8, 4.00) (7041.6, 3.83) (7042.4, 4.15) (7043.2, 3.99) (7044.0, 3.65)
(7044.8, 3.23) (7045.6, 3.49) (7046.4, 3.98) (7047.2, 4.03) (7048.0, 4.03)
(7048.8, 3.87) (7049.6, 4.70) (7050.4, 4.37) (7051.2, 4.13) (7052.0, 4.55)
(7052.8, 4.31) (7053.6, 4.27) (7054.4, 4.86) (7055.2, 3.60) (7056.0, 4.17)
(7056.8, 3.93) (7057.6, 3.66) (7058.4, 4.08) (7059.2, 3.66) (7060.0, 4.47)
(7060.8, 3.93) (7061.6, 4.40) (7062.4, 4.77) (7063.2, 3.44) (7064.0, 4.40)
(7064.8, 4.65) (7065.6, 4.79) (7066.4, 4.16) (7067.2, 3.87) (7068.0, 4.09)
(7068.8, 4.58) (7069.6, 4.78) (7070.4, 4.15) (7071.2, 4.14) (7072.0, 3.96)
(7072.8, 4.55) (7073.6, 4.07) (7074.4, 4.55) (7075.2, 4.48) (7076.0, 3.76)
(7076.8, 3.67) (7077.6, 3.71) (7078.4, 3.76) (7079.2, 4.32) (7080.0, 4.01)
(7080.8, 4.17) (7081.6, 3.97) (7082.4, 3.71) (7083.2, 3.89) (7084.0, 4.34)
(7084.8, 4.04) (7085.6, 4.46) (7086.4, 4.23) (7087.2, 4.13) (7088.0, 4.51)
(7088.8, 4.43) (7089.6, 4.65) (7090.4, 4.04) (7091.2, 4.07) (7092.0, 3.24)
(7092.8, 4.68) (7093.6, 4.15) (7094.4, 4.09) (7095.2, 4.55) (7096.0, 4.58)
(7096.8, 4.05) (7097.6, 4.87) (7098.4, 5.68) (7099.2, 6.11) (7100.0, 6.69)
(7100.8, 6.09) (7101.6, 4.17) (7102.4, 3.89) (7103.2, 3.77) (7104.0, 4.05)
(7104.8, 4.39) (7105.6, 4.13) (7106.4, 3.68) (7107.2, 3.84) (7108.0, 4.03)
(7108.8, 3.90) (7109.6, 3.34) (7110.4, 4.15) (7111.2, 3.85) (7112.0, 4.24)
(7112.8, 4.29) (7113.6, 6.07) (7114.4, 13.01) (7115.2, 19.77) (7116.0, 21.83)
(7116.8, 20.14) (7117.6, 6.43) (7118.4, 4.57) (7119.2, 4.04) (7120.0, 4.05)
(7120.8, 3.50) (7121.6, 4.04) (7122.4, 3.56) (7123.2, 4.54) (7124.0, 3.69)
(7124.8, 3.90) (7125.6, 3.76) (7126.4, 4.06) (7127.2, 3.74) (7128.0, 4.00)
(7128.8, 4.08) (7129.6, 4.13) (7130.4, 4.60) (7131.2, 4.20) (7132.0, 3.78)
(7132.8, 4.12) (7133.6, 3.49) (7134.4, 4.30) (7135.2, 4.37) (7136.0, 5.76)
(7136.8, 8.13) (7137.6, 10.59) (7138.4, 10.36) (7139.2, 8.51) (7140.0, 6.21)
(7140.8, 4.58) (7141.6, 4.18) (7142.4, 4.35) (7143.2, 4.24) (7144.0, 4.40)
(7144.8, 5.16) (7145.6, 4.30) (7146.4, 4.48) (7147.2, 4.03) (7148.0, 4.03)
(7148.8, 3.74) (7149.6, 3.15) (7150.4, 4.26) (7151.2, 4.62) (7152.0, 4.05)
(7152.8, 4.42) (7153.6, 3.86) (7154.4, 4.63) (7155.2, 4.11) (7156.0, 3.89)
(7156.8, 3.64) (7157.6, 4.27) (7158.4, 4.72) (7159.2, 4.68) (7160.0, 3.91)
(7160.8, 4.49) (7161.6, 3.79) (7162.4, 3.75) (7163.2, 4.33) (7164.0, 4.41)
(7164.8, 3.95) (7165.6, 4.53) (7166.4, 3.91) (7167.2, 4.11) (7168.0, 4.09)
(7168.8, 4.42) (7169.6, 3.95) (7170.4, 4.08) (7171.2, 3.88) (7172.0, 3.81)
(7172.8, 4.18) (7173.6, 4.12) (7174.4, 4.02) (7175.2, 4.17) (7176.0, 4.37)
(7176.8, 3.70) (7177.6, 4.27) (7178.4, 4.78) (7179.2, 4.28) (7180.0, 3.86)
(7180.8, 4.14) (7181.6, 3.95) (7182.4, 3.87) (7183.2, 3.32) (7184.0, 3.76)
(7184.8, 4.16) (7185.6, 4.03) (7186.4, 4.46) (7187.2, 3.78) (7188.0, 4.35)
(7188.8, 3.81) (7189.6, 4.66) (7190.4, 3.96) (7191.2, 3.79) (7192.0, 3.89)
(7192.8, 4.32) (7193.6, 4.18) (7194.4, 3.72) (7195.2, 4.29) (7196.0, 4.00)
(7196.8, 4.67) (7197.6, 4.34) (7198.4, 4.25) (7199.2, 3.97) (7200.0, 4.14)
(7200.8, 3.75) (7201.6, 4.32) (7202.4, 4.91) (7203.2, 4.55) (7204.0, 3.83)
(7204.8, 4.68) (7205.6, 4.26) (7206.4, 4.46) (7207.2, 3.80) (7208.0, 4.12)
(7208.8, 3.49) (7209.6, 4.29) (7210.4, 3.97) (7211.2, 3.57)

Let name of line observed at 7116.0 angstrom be H-alpha 6563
